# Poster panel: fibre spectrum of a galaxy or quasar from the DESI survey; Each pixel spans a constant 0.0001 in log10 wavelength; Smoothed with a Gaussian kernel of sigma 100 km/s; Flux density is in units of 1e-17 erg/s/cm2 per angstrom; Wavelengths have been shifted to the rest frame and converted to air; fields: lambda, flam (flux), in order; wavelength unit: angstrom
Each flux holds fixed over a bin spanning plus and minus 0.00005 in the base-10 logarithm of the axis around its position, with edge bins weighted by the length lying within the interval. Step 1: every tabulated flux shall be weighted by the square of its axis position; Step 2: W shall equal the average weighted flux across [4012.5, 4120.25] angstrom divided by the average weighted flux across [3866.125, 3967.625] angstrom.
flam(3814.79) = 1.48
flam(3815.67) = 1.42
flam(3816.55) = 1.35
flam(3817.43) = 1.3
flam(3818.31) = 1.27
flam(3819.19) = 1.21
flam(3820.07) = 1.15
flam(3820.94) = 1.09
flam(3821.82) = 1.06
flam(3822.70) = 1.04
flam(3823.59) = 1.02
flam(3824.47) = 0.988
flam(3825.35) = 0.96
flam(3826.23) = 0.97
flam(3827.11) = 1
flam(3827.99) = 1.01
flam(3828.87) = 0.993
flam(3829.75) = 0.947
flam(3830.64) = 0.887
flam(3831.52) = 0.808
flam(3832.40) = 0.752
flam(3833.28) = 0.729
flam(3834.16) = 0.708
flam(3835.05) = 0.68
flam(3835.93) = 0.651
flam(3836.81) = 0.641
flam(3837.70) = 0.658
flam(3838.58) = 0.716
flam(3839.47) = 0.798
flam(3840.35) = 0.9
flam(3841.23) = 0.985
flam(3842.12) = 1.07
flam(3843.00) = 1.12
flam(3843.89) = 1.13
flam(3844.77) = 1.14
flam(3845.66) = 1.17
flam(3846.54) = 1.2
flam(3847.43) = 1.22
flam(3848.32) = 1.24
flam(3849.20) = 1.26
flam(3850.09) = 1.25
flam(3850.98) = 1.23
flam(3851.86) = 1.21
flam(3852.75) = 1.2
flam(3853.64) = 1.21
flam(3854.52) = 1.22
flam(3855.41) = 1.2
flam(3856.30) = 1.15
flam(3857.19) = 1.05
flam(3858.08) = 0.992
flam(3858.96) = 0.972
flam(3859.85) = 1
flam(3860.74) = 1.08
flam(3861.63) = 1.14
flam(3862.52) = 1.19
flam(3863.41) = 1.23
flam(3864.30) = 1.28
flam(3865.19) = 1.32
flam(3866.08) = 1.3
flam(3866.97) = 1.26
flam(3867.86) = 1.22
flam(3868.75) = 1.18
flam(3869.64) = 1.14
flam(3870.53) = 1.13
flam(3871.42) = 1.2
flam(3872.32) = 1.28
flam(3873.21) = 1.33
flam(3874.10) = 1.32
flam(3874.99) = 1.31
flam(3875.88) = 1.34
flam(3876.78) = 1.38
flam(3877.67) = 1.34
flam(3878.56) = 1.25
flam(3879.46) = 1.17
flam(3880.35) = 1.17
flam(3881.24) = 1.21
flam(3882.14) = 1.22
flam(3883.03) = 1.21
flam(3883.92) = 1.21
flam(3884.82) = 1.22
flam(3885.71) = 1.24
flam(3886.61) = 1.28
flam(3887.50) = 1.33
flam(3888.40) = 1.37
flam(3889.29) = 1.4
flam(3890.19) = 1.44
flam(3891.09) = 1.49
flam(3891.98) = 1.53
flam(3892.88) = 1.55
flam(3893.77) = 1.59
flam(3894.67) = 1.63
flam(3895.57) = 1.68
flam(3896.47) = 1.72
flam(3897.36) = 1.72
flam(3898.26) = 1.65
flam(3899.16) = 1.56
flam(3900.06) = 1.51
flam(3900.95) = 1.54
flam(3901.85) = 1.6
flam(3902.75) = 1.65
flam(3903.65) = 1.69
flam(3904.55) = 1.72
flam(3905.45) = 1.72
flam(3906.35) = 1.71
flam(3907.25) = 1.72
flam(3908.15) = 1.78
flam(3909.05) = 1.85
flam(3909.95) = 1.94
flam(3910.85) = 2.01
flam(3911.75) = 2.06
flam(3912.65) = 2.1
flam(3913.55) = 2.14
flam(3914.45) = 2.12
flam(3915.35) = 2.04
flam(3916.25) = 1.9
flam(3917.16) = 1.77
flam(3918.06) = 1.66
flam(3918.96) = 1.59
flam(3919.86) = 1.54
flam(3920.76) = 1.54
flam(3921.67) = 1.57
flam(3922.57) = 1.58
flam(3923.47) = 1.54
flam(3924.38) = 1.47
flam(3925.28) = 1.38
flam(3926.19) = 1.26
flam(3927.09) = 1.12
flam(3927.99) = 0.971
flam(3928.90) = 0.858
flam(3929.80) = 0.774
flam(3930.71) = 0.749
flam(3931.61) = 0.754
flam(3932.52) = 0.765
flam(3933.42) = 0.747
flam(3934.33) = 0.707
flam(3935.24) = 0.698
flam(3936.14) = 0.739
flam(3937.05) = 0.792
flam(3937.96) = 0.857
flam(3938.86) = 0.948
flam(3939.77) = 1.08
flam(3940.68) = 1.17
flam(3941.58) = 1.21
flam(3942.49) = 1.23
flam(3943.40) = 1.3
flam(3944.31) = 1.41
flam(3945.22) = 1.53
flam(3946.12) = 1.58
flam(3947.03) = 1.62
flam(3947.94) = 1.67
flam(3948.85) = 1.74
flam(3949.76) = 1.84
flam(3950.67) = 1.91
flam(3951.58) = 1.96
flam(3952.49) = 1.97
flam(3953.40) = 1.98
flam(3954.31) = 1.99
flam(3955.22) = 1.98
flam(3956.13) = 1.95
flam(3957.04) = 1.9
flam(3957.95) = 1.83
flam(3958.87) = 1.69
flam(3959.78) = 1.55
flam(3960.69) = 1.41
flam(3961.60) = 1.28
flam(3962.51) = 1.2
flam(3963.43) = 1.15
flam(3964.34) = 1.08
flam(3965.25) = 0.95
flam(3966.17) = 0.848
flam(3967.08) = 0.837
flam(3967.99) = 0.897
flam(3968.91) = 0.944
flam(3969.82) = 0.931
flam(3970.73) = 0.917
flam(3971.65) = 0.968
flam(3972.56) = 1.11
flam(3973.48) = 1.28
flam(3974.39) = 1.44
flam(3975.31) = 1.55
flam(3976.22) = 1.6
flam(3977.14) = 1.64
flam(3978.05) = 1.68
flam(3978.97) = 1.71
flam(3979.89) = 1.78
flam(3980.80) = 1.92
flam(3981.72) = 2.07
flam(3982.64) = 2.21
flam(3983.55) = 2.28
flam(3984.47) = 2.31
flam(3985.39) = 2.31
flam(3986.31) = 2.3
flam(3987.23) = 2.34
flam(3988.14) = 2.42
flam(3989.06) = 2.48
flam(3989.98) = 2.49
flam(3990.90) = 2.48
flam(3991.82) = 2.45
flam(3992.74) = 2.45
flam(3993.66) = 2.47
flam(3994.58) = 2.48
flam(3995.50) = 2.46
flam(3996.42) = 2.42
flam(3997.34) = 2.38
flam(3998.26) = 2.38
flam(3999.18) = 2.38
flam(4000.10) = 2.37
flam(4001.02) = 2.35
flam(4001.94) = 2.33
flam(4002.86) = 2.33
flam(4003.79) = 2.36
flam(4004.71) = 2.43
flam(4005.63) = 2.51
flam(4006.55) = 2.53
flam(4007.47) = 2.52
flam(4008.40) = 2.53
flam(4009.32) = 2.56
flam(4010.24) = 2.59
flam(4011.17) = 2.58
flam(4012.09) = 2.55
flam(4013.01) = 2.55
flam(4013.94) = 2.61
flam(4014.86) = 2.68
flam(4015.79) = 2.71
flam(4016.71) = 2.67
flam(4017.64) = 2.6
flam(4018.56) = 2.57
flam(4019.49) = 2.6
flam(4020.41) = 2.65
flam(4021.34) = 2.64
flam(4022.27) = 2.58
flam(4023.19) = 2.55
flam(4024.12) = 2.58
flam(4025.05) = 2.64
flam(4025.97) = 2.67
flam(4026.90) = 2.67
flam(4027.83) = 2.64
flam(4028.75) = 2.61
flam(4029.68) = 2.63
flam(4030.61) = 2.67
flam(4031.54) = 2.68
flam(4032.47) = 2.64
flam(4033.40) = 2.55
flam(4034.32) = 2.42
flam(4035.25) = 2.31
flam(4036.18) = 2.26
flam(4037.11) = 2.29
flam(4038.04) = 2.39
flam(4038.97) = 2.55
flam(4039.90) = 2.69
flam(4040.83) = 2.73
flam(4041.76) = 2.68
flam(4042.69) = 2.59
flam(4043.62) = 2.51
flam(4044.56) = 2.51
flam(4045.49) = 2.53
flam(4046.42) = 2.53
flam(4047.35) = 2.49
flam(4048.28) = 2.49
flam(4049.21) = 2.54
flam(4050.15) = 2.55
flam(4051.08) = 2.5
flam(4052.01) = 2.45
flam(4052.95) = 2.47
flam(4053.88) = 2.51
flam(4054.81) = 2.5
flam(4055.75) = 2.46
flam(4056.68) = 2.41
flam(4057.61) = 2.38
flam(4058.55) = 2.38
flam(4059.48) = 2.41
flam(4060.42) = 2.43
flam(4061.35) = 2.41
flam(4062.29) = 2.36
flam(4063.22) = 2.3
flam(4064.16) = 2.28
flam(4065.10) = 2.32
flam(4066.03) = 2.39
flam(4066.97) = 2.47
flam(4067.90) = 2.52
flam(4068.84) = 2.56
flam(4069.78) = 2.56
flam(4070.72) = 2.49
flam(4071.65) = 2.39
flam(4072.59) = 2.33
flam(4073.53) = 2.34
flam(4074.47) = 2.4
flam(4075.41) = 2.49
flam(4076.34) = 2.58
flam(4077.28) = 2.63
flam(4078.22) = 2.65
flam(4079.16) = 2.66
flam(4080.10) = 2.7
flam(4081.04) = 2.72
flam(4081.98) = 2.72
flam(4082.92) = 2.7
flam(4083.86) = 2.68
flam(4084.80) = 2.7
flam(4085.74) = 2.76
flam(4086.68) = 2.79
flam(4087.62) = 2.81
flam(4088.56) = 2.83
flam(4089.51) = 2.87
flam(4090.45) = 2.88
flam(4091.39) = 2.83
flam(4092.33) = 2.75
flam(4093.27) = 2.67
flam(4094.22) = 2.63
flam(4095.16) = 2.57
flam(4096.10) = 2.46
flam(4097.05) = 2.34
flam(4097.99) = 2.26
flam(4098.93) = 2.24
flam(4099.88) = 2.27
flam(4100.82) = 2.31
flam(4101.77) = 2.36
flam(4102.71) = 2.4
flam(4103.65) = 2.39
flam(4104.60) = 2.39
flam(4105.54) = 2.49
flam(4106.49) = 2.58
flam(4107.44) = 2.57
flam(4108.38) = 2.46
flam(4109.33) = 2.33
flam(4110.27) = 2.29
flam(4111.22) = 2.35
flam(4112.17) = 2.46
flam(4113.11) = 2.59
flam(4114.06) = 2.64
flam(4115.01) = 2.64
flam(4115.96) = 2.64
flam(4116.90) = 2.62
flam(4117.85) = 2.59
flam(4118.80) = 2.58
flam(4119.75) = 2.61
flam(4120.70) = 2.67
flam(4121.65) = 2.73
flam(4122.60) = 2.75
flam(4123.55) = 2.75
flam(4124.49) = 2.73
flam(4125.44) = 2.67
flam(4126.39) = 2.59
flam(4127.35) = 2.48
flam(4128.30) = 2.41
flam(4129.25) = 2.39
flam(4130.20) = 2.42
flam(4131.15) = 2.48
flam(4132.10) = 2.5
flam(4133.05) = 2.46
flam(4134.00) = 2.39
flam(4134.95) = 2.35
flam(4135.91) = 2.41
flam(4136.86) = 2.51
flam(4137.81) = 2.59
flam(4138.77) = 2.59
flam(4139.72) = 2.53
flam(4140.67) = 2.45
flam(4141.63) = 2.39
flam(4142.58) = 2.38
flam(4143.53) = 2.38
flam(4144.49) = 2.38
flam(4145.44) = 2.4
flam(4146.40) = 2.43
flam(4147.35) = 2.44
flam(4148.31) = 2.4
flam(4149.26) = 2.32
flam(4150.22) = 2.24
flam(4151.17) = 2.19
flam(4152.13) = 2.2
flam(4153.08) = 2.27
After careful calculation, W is 1.91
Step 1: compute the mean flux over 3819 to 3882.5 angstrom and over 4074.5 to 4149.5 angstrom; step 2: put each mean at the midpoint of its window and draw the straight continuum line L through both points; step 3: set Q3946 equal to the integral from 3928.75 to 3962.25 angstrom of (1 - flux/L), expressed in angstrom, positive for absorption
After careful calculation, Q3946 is 5.6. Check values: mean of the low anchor 1.09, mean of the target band 1.36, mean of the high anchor 2.54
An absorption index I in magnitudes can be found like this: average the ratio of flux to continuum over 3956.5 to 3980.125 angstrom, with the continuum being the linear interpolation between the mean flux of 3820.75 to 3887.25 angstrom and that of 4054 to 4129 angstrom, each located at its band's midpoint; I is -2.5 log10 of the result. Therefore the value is 0.34 mag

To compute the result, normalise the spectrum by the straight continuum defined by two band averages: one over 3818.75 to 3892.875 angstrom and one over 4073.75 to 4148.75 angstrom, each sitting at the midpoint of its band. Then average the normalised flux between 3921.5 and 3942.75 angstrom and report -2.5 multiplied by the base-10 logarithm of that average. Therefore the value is 0.44 mag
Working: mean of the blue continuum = 1.13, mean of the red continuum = 2.54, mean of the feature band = 1.03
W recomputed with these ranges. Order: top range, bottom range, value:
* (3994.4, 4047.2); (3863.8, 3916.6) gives 1.79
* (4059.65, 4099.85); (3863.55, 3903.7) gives 2.05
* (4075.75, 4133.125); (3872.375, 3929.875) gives 1.87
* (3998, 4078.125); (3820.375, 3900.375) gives 2.33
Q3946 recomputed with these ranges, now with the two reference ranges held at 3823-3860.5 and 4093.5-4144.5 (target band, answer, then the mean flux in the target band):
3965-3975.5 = 4.02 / 1.05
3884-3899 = -2.52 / 1.48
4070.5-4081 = -1.23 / 2.52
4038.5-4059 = -3.96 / 2.52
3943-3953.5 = -0.84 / 1.7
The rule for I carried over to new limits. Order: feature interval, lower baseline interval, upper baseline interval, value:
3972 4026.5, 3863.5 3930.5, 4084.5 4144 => -0.17 mag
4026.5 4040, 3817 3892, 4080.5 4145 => -0.20 mag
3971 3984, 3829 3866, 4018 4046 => 0.27 mag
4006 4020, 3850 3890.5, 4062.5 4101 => -0.22 mag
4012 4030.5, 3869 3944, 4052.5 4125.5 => -0.24 mag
